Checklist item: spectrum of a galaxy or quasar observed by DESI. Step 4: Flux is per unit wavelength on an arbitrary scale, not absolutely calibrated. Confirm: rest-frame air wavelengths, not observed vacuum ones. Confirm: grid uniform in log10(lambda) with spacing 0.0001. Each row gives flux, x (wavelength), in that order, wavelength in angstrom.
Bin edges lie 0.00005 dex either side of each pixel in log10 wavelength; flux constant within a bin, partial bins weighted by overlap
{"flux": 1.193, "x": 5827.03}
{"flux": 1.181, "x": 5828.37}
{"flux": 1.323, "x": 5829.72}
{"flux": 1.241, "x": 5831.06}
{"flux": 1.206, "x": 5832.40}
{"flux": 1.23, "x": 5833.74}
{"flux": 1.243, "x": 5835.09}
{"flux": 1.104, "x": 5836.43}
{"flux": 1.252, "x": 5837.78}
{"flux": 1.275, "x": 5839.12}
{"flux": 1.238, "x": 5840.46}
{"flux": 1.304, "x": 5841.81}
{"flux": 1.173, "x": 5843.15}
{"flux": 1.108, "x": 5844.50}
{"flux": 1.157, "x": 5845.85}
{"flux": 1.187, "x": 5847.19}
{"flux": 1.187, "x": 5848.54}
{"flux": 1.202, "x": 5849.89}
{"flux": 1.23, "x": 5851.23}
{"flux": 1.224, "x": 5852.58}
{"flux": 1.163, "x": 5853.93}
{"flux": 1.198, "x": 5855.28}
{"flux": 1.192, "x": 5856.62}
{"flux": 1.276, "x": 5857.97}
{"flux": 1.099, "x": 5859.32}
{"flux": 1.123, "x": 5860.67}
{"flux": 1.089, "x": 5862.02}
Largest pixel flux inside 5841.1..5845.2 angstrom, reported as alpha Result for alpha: 1.304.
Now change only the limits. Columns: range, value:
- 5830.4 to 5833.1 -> 1.241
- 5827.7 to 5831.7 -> 1.323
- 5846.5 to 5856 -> 1.23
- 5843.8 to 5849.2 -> 1.187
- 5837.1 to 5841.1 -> 1.275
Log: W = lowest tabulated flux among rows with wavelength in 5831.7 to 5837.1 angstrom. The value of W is 1.104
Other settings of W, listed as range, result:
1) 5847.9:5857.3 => 1.163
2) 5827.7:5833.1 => 1.181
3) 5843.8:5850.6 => 1.108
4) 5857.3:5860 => 1.099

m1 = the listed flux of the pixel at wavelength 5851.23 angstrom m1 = 1.23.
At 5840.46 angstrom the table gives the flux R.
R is 1.238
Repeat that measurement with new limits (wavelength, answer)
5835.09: 1.243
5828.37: 1.181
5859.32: 1.099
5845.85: 1.157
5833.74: 1.23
